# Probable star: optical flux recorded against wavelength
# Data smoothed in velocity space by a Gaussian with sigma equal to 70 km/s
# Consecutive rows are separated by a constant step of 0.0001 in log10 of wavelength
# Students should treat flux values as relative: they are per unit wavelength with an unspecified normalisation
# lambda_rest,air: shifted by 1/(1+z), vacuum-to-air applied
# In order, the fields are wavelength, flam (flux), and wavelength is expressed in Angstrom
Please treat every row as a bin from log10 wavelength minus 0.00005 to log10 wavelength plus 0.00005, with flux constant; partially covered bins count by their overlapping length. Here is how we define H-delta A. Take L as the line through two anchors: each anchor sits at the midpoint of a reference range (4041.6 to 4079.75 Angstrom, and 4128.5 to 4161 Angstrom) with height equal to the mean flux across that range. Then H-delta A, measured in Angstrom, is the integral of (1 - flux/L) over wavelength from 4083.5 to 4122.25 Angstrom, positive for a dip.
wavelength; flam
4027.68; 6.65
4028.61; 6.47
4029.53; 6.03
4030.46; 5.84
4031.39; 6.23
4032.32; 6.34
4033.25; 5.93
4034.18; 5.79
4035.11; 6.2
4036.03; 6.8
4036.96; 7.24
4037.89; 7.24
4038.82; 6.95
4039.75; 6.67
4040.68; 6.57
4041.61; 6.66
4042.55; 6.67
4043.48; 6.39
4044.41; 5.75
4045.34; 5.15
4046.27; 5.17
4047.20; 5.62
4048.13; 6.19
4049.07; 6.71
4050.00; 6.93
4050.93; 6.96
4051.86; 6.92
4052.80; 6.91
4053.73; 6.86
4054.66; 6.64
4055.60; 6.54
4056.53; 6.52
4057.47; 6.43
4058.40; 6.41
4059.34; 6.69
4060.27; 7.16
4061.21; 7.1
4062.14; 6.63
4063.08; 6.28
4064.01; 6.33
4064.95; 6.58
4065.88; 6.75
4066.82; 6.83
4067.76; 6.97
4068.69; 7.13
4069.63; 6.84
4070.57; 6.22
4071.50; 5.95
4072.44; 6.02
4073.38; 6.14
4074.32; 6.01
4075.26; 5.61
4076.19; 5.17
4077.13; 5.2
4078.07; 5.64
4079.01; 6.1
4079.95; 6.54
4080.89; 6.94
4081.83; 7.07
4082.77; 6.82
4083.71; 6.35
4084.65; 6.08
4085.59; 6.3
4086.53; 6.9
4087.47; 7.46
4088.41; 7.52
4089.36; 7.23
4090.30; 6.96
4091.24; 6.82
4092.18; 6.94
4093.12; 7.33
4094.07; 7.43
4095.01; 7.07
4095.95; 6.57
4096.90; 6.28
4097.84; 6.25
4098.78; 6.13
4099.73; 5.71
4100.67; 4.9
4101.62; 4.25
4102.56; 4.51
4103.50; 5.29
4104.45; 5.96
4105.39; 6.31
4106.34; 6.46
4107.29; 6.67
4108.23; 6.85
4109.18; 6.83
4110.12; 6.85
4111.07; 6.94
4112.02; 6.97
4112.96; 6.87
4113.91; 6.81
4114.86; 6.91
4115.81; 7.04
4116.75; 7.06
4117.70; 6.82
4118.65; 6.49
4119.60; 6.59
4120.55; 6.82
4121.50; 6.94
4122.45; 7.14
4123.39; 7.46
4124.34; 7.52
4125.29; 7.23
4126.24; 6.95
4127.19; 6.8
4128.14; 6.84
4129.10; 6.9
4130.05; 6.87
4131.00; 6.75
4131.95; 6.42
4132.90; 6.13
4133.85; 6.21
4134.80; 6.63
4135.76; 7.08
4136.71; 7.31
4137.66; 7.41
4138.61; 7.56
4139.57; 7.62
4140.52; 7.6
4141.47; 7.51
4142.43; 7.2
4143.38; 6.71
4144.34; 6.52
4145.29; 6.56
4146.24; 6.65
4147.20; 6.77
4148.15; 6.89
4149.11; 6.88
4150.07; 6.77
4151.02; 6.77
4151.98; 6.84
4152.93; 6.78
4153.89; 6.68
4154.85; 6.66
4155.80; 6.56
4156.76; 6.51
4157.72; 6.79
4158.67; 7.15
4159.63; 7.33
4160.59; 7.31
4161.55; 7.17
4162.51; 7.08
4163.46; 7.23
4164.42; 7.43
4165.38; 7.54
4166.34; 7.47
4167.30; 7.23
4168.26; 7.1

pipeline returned 0.4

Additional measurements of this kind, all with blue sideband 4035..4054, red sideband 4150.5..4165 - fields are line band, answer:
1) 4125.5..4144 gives -0.28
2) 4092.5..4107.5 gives 1.47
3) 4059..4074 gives 0.00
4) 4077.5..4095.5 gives -0.35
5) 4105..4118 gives -0.08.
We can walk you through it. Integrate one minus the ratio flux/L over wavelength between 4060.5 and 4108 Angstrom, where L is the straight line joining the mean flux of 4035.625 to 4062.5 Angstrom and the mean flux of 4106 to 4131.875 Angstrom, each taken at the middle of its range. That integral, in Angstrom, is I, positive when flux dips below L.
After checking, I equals 2.50 Angstrom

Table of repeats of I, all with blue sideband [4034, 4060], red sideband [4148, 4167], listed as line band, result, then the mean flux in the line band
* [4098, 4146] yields 1.1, 6.68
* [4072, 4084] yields 0.9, 6.12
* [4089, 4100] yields 0.0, 6.74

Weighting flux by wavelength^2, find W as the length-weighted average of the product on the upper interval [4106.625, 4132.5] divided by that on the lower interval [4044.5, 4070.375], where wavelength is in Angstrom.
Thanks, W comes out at 1.09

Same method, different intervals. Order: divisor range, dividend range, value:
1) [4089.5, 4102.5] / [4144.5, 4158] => 1.09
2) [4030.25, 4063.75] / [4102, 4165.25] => 1.10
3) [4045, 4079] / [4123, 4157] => 1.13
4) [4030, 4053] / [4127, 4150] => 1.13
